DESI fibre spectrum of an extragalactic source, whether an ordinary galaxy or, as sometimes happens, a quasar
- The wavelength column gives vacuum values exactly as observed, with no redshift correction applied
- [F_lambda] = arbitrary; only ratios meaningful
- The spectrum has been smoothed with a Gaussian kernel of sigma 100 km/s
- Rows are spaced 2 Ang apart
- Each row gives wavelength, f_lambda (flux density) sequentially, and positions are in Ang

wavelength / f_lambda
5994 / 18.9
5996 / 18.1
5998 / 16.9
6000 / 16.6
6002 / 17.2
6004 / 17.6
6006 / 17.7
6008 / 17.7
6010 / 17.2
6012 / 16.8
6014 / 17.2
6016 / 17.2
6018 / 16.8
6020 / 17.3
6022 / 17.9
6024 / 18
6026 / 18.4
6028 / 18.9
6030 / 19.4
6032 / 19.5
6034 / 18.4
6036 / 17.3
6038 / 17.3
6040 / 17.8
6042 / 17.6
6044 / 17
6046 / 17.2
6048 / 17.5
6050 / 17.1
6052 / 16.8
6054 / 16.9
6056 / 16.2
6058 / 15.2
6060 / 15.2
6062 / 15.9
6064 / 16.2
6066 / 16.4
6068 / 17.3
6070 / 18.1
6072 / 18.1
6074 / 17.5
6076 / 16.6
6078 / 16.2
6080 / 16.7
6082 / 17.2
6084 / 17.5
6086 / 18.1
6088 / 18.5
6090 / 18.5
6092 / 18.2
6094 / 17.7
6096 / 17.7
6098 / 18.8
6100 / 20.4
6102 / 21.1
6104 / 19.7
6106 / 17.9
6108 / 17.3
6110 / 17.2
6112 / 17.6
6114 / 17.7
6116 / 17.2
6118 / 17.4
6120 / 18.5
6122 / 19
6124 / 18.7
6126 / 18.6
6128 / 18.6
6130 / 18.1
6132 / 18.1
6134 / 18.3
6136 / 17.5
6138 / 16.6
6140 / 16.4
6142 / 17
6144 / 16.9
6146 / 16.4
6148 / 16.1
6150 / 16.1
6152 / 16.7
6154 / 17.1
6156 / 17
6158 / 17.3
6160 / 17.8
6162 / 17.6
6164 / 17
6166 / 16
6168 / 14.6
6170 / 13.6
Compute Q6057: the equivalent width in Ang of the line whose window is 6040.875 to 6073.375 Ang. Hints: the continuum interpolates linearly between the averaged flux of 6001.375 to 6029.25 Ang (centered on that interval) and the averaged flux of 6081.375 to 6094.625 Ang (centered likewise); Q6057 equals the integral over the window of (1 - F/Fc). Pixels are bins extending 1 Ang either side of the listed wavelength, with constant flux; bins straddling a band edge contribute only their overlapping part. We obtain 1.84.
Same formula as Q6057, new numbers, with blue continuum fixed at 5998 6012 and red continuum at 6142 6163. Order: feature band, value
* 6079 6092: -0.5 Ang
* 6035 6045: -0.1 Ang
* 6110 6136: -1.7 Ang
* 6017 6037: -1.1 Ang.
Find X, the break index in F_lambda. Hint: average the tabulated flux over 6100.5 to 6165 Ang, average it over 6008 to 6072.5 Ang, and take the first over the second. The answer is 1.02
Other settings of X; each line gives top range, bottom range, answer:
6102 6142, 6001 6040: 1.01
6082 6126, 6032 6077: 1.07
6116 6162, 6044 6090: 1.03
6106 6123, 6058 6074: 1.06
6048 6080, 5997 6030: 0.95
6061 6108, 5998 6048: 1.01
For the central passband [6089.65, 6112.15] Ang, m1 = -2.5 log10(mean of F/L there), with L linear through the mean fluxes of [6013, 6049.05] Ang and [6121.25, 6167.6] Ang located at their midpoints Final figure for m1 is -0.06 mag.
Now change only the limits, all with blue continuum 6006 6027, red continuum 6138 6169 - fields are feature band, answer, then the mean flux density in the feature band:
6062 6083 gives 0.010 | 17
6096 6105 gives -0.164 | 19.7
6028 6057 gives -0.019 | 17.6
